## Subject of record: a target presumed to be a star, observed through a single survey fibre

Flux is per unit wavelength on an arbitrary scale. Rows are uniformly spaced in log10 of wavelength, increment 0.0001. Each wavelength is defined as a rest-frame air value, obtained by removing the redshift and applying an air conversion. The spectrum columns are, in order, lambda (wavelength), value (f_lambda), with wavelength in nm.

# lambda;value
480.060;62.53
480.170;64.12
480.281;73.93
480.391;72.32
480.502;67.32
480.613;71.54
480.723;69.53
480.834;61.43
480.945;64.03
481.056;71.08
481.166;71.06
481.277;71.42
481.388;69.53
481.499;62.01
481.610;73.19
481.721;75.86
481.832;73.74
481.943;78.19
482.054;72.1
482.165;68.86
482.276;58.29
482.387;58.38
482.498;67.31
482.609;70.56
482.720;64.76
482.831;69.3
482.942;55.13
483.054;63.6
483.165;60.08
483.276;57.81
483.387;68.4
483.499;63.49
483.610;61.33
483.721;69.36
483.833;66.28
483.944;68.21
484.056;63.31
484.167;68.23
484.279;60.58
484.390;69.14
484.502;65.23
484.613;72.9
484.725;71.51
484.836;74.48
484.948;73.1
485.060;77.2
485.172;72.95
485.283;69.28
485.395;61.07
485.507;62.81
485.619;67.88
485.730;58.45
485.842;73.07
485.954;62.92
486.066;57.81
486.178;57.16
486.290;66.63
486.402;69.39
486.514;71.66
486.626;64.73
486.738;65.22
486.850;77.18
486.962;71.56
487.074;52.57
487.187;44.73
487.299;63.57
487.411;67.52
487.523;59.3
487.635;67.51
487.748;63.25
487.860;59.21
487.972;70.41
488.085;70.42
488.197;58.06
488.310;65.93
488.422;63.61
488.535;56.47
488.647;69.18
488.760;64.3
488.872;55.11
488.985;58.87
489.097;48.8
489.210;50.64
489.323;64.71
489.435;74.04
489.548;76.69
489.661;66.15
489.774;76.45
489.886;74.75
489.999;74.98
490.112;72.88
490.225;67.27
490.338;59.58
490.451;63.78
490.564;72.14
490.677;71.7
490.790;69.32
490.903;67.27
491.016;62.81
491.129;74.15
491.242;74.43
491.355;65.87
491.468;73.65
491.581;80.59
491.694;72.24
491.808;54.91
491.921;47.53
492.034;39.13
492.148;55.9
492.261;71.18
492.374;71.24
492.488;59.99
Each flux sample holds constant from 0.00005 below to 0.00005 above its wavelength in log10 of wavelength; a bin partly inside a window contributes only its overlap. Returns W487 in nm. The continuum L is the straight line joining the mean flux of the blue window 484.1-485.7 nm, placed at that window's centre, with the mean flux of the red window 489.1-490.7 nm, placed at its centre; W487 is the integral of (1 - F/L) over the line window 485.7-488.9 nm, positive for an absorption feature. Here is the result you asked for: 0.22 nm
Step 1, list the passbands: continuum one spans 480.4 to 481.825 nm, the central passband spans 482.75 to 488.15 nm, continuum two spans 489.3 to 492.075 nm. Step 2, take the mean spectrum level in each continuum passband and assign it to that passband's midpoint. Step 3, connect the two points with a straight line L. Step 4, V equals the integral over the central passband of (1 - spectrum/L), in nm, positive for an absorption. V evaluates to 0.25 nm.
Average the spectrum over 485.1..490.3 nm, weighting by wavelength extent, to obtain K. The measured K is 65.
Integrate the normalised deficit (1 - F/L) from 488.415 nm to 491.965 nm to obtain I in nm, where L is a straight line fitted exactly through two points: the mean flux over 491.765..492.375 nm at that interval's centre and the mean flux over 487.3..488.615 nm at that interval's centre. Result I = -0.44 nm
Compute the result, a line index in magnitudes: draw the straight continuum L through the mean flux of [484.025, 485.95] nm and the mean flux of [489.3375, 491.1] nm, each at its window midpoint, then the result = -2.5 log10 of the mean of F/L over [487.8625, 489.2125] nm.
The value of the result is 0.13 mag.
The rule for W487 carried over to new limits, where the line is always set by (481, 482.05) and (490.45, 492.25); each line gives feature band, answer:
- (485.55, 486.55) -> 0.059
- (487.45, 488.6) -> 0.070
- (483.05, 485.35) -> 0.083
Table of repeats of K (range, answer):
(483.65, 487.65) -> 66.2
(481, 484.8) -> 67.1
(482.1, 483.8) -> 63.9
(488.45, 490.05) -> 65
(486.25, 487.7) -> 64.7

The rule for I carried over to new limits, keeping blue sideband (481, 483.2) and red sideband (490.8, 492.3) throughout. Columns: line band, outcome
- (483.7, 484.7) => 0.00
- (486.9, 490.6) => 0.07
